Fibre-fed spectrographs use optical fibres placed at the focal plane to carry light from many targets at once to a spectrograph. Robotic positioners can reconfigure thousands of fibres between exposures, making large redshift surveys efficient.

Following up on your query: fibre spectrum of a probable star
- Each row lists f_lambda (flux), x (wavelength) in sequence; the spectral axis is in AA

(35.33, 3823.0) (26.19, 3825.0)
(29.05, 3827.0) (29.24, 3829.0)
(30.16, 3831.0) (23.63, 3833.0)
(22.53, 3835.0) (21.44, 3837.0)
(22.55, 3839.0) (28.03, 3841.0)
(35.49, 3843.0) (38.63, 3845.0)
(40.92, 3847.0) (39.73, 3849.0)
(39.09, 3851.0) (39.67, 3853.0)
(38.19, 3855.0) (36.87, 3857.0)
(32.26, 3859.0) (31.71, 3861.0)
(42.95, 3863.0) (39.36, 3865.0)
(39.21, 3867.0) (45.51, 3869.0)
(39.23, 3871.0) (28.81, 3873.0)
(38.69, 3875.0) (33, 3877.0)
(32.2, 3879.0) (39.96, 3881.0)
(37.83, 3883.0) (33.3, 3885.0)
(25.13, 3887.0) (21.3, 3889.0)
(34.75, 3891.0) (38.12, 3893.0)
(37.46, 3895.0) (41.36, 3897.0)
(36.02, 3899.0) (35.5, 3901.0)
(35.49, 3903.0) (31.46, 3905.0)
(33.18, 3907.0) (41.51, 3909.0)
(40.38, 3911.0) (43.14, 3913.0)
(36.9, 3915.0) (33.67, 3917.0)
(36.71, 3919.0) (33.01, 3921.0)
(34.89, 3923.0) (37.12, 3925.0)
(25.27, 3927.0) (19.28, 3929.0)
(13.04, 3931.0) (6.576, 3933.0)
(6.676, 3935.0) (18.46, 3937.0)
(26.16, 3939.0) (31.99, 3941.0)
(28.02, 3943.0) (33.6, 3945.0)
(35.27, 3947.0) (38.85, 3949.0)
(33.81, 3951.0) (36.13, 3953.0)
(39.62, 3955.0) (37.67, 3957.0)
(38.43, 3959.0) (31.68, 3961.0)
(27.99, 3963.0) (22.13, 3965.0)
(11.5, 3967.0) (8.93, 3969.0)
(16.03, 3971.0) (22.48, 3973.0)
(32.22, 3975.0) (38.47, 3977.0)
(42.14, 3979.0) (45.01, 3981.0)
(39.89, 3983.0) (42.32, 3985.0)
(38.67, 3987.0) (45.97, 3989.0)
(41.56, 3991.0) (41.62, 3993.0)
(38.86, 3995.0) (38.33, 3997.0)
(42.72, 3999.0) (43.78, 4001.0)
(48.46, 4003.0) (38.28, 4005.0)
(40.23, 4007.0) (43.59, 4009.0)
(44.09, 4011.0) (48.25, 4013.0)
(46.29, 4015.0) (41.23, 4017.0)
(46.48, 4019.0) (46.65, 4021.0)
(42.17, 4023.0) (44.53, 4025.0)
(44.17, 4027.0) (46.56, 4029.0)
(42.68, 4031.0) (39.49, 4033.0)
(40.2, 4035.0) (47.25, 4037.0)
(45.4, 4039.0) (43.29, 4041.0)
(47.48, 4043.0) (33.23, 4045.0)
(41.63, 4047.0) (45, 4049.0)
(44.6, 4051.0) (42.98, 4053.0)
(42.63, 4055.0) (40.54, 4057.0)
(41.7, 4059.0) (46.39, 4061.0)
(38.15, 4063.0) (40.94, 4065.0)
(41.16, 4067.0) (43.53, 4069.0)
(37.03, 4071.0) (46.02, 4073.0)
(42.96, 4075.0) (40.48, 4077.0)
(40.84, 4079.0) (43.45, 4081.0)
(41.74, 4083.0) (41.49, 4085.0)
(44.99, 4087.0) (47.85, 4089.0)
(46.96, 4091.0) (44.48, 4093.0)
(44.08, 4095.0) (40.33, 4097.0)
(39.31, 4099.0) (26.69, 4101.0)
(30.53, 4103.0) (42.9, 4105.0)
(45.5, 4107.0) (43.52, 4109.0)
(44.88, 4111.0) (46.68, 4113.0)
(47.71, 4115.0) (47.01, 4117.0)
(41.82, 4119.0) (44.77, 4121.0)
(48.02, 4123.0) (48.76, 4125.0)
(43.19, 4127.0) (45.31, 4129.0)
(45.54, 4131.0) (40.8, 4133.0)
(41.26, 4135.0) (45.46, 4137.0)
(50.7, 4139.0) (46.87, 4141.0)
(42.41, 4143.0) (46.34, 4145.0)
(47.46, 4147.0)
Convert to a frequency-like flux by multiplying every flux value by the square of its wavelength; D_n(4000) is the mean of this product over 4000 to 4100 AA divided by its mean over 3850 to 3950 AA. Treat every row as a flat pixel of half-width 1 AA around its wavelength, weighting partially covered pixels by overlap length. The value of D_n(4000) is 1.4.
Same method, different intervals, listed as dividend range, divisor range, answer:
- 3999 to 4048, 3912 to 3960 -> 1.51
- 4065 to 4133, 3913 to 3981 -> 1.61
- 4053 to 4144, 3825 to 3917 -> 1.39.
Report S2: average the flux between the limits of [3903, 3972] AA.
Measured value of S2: 29.2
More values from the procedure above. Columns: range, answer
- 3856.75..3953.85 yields 32.8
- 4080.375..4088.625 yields 43.3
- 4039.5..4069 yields 42.2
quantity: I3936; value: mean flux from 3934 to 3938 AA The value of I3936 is 12.6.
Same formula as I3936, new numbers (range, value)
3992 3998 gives 39.6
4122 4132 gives 46.2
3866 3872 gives 41.3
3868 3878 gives 37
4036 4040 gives 46.3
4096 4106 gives 36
